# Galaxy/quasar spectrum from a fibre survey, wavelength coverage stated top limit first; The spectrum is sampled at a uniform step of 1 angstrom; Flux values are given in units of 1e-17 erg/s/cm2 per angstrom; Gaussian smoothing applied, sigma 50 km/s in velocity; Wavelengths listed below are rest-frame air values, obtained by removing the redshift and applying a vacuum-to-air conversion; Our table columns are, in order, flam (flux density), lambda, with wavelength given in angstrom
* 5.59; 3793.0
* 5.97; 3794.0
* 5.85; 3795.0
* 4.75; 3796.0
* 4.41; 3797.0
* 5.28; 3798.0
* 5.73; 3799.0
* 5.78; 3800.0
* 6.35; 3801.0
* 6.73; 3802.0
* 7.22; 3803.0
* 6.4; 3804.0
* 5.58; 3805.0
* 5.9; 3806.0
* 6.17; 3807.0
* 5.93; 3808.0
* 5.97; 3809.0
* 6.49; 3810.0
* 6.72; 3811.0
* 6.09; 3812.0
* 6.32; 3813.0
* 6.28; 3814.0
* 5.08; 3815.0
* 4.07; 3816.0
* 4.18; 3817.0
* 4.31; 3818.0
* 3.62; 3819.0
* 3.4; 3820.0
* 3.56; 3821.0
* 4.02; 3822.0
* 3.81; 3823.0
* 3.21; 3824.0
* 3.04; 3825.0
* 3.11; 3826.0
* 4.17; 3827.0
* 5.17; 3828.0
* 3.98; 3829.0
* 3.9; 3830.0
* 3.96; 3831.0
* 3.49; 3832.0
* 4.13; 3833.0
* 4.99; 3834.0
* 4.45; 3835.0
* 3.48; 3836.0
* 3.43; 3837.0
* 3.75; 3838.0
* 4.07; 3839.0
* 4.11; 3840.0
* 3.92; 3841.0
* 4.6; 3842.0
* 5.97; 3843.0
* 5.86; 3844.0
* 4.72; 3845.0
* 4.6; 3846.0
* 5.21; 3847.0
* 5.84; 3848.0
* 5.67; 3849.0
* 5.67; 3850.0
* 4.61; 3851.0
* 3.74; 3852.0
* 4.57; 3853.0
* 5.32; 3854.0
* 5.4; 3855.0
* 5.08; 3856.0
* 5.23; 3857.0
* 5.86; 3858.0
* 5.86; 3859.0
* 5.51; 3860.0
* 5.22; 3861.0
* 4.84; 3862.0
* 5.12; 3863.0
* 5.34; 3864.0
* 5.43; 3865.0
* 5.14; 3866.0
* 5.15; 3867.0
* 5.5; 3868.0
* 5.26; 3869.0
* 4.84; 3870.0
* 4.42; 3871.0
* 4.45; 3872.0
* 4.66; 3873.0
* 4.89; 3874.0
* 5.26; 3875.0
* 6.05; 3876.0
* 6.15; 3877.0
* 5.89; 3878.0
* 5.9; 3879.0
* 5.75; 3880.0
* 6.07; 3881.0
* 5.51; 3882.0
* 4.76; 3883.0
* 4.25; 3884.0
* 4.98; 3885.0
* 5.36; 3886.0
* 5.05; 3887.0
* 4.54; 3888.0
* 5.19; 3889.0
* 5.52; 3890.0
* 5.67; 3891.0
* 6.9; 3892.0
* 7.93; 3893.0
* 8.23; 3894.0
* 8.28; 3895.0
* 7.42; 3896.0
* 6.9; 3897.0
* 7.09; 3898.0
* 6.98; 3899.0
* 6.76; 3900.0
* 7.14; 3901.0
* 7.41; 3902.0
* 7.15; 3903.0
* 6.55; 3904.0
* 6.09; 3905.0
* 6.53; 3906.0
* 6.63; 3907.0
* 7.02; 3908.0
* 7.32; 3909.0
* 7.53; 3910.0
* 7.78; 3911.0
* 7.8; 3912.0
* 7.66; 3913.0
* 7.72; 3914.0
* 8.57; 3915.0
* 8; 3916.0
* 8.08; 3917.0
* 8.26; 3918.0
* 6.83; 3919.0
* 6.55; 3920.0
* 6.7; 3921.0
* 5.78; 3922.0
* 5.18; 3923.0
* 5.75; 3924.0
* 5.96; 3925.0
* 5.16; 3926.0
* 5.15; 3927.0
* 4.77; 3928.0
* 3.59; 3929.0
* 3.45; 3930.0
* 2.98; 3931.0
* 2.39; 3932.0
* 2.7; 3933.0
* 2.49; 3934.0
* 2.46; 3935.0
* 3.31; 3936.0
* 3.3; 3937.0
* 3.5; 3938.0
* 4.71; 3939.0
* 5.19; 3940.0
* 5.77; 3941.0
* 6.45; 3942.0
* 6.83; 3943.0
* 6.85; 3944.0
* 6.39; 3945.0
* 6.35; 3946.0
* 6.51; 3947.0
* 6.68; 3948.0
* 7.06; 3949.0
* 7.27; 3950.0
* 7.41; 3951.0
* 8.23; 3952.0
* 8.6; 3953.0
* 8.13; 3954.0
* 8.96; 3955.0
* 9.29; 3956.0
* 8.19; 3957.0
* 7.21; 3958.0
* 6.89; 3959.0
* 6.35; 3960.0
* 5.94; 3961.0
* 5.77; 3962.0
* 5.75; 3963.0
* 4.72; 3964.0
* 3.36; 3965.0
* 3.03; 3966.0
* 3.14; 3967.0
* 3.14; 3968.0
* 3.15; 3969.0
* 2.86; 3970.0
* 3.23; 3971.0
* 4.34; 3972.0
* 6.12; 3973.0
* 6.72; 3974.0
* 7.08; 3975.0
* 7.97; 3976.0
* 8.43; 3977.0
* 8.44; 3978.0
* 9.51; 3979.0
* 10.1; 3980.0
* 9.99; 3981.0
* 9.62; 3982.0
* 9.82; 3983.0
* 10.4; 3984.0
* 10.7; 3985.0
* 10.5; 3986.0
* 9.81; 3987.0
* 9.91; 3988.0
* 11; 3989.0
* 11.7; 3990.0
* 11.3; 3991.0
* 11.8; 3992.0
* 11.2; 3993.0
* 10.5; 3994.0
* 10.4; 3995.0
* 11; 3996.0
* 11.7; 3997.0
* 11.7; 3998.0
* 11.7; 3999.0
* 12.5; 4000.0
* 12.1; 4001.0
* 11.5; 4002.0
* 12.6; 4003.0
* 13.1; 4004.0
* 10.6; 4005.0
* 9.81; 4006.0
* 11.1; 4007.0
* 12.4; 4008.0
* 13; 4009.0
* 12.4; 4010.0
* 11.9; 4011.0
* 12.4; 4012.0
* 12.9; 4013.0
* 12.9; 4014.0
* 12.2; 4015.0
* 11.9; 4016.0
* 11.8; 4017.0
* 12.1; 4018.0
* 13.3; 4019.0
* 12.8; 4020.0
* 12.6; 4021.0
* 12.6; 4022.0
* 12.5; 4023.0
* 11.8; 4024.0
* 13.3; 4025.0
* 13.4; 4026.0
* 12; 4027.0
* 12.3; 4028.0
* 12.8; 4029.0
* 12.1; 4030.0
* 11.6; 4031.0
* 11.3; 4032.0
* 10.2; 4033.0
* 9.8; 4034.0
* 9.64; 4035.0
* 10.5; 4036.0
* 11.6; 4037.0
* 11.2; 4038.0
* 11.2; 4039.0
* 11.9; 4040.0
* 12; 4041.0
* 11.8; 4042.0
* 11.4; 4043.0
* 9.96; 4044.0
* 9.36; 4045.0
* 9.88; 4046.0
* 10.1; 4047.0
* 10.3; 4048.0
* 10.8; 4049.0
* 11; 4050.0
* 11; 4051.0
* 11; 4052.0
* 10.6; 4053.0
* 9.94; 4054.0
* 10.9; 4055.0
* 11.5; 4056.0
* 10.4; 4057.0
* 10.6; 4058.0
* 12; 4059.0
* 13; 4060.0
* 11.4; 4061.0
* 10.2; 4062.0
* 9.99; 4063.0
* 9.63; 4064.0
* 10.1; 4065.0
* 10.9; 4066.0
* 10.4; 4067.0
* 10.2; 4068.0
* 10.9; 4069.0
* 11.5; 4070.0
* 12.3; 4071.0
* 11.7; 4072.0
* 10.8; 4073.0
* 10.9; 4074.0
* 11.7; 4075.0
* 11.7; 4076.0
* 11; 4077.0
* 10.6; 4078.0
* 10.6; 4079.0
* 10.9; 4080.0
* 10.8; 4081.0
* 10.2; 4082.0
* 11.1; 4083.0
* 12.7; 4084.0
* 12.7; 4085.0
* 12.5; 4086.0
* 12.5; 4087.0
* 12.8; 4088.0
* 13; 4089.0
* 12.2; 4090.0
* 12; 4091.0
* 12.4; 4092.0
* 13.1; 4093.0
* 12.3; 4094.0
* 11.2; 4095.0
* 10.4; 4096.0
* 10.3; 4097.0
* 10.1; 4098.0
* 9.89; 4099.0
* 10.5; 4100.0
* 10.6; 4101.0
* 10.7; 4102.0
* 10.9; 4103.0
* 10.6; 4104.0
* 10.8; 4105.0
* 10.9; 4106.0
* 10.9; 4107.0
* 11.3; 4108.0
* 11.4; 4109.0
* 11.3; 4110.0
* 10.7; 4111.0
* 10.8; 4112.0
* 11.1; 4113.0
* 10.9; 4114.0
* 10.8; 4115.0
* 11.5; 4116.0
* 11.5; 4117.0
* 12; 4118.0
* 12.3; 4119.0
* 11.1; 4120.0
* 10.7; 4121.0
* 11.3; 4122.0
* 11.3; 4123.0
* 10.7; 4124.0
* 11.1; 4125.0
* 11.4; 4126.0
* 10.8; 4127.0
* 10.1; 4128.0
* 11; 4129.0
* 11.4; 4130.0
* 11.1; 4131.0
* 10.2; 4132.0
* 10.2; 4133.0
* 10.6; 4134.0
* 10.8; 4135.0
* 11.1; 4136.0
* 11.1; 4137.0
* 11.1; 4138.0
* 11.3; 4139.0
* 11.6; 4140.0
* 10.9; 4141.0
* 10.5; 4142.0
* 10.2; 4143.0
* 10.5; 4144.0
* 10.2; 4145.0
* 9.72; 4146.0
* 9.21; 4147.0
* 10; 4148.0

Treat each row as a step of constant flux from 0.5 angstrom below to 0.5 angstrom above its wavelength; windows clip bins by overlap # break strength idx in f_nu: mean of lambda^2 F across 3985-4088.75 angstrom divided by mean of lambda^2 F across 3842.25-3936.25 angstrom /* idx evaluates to 2.1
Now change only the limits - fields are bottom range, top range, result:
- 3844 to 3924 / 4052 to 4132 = 2.05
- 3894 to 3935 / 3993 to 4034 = 2.01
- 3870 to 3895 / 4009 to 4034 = 2.35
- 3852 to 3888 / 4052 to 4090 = 2.37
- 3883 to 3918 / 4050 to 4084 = 1.75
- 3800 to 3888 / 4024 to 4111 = 2.50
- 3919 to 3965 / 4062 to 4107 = 2.09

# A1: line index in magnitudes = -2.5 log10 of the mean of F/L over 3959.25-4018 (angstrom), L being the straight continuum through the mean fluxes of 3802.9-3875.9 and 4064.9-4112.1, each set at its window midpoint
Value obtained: -0.064 mag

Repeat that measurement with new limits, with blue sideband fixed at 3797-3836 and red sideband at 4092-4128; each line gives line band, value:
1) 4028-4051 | -0.15 mag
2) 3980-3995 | -0.23 mag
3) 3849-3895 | 0.13 mag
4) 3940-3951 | 0.16 mag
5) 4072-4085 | -0.08 mag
